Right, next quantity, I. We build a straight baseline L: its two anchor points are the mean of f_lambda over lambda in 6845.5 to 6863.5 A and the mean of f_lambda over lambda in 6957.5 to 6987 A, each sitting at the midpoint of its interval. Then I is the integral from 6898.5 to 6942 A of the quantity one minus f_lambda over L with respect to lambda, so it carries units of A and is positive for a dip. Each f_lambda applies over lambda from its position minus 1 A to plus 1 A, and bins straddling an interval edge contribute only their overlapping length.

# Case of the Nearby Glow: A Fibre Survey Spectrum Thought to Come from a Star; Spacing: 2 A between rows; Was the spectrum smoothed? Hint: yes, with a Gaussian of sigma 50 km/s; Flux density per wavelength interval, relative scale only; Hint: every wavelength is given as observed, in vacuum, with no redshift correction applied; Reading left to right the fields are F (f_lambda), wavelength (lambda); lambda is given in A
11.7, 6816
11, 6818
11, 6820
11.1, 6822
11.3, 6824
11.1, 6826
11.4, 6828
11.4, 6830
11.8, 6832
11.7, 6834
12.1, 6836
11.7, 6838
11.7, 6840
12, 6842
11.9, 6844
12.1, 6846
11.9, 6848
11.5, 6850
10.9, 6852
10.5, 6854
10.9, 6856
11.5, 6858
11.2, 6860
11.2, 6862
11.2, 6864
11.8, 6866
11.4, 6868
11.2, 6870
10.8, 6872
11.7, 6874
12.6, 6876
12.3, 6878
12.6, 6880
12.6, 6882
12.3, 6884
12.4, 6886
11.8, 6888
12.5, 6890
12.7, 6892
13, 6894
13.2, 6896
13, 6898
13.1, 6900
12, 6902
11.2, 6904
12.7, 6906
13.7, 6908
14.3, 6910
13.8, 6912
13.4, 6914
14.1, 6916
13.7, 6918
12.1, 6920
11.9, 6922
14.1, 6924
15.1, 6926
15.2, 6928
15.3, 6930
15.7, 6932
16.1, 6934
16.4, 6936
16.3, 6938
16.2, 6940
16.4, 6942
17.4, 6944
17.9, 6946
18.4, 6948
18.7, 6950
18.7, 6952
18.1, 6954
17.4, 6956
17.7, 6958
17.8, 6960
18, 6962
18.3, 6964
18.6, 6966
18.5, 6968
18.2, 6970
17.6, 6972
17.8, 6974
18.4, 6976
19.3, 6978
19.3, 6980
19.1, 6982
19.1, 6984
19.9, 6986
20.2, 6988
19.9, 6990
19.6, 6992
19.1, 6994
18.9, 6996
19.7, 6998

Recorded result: 3.4 A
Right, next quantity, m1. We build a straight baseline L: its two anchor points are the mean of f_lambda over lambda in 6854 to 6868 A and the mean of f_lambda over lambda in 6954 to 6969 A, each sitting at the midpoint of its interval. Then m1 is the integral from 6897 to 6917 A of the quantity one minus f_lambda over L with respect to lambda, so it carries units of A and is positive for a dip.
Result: 1.7 A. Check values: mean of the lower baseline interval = 11.2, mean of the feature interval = 13.1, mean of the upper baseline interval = 18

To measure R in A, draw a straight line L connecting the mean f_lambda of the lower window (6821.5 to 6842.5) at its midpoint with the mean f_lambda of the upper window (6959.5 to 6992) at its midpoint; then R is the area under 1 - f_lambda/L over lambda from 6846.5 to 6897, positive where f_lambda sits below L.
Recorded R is 6.5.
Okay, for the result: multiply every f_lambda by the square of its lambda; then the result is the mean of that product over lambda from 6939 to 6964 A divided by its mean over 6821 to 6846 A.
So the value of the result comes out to 1.58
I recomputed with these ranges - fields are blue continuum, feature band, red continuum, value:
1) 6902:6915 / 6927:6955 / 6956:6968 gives -1.37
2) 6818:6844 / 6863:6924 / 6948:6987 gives 8.94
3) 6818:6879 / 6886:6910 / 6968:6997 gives 2.65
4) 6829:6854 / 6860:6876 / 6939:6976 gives 2.07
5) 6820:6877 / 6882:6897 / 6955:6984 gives 1.34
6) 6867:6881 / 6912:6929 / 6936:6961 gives 1.85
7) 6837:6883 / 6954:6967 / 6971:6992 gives -0.13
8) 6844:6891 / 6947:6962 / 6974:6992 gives -0.58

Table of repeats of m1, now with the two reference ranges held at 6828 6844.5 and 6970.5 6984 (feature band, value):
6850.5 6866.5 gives 2.1 A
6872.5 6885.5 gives 1.5 A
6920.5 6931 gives 1.2 A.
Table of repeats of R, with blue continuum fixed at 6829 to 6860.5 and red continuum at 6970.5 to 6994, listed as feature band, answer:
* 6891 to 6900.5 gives 0.90 A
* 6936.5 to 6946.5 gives 0.06 A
